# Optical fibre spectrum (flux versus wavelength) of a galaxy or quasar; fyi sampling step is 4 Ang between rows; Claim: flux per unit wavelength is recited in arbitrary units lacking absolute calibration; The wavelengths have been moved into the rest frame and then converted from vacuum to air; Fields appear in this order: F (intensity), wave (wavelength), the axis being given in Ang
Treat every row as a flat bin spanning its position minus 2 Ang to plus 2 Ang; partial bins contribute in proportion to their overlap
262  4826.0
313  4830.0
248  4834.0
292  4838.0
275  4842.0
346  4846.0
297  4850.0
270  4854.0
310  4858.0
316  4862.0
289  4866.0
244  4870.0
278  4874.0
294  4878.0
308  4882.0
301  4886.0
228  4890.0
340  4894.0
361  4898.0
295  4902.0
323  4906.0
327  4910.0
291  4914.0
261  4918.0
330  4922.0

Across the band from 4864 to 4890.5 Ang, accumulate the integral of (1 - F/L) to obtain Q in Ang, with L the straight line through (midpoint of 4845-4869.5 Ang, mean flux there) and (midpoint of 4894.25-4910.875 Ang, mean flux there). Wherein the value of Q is 2.7 Ang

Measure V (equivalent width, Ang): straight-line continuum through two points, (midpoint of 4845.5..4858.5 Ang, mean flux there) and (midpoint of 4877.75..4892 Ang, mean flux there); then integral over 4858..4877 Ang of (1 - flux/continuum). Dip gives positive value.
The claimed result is 0.4 Ang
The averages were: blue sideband 301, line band 285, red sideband 281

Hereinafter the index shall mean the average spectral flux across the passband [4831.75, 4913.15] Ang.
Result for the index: 297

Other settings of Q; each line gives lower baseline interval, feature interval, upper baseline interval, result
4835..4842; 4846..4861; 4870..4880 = -1.16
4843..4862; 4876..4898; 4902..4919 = 0.23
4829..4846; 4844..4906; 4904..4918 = -0.45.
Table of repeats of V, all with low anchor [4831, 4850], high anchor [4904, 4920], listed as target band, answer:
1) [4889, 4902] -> -0.7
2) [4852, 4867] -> -0.1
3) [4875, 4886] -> -0.1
